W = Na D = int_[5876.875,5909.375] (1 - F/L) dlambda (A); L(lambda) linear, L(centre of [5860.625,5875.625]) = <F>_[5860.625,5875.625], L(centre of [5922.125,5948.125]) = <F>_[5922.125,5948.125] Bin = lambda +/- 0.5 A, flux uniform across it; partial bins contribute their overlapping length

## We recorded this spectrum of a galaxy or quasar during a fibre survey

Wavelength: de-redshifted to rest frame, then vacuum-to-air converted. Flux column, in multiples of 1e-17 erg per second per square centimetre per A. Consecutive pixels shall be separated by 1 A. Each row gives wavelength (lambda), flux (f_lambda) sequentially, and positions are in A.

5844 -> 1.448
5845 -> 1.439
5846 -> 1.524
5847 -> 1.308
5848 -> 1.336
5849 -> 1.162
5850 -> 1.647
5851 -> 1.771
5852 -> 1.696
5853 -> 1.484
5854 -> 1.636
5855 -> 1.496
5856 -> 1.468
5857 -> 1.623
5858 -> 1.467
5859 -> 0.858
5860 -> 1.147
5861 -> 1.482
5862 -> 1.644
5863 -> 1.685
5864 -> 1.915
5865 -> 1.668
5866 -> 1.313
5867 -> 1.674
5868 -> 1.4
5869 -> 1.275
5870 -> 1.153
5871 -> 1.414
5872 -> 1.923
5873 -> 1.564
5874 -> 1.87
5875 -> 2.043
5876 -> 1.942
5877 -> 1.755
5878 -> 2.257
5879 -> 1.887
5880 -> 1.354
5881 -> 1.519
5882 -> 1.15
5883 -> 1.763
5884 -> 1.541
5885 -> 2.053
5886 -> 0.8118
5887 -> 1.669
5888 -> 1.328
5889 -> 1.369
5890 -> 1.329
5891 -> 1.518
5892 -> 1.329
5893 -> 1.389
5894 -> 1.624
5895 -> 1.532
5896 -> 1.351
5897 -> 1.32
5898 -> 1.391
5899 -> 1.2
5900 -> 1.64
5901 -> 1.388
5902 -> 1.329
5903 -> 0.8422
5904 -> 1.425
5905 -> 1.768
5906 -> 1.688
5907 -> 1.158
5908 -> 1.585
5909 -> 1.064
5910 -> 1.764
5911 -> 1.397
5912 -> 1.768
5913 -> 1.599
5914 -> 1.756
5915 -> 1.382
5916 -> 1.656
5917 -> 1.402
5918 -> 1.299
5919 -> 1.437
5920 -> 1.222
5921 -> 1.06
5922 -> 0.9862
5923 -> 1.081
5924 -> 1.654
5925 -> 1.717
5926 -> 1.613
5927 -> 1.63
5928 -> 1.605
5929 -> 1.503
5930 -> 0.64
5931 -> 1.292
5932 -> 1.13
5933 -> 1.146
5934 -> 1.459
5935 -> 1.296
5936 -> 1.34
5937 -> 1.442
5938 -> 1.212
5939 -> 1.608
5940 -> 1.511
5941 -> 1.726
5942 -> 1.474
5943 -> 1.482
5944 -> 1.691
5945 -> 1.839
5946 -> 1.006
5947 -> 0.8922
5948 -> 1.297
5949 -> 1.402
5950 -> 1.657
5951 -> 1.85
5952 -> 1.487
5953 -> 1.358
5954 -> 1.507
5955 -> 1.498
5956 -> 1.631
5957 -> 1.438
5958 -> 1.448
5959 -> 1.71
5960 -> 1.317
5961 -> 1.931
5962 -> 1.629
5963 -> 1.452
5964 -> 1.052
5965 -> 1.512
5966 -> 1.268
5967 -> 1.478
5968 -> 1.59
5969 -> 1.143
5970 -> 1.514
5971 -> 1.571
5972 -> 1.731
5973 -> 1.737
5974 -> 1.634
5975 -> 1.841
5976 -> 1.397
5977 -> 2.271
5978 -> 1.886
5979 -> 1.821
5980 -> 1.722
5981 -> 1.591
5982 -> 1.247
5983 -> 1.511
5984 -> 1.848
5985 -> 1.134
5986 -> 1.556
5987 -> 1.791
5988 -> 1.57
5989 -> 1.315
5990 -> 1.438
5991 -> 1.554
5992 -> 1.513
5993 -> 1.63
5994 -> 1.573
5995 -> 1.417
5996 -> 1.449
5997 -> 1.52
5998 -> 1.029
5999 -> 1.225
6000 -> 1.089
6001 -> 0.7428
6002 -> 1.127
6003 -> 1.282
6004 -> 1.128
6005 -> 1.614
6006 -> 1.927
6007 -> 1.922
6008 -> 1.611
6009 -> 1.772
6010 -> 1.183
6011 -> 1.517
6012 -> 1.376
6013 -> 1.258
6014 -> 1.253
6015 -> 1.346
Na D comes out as 1.4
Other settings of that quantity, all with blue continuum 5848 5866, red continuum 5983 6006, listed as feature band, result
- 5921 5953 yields 0.99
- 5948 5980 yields -3.25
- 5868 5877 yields -0.86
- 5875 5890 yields -1.16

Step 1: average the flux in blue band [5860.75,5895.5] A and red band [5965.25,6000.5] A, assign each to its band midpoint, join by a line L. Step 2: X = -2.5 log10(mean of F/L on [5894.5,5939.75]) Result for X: 0.12 mag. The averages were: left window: 1.58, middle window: 1.4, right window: 1.53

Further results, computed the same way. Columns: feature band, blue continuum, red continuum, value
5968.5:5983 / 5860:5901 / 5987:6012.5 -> -0.136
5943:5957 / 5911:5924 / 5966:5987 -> 0.032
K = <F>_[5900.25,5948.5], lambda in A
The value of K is 1.4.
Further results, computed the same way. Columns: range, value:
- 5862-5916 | 1.53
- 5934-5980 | 1.53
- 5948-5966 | 1.51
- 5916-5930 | 1.38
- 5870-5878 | 1.78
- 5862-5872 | 1.53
